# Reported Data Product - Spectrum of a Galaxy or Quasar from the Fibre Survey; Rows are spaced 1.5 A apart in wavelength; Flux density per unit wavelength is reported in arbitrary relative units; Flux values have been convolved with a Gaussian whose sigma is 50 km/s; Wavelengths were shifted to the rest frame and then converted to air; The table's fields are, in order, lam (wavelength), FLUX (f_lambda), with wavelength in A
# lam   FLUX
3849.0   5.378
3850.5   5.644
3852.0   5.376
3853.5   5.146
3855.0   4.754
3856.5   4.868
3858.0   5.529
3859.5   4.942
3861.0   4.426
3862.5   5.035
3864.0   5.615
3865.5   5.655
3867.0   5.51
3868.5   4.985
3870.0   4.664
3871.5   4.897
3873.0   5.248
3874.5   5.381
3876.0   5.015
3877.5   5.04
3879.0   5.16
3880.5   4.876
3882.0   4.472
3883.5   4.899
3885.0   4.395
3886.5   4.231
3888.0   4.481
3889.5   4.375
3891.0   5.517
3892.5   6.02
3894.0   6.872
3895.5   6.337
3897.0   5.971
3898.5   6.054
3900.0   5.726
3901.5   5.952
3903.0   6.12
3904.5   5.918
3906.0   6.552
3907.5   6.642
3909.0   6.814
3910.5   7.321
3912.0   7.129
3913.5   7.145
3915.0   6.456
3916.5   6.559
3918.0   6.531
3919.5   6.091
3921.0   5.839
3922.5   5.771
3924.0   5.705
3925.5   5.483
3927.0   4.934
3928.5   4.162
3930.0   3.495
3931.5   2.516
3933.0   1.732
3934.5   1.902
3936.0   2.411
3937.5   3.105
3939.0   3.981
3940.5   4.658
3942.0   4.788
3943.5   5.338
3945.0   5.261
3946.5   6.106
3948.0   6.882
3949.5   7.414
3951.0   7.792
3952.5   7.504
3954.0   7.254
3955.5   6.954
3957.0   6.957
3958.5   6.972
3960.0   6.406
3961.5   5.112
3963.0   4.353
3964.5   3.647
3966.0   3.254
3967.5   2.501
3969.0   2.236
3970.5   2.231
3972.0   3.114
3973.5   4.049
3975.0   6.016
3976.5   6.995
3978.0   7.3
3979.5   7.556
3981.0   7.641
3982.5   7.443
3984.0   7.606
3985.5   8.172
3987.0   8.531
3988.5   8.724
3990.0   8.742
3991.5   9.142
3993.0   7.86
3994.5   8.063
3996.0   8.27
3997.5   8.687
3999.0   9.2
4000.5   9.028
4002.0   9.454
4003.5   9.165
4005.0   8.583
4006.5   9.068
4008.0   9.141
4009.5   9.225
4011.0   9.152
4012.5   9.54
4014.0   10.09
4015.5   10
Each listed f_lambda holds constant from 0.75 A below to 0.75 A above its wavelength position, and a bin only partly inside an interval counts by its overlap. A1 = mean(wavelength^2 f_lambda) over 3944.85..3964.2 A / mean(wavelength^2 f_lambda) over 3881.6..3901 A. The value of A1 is 1.3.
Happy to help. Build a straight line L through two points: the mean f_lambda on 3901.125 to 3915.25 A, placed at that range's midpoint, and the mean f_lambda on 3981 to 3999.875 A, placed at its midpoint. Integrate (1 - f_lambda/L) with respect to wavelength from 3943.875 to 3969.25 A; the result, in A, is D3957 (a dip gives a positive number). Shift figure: 6.20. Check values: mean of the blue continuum 6.63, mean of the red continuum 8.35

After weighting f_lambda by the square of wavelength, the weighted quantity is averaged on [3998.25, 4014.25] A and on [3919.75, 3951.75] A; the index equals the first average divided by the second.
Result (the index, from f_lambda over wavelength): 2.0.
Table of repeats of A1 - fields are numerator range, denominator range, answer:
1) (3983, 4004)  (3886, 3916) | 1.48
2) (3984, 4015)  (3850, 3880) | 1.85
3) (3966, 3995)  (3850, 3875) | 1.33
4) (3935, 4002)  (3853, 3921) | 1.17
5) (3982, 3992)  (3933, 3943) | 2.52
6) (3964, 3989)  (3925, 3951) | 1.31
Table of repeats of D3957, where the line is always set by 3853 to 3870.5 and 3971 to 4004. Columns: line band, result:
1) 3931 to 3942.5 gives 6.14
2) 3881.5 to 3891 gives 1.78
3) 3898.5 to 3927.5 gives -0.47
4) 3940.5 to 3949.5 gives 1.45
